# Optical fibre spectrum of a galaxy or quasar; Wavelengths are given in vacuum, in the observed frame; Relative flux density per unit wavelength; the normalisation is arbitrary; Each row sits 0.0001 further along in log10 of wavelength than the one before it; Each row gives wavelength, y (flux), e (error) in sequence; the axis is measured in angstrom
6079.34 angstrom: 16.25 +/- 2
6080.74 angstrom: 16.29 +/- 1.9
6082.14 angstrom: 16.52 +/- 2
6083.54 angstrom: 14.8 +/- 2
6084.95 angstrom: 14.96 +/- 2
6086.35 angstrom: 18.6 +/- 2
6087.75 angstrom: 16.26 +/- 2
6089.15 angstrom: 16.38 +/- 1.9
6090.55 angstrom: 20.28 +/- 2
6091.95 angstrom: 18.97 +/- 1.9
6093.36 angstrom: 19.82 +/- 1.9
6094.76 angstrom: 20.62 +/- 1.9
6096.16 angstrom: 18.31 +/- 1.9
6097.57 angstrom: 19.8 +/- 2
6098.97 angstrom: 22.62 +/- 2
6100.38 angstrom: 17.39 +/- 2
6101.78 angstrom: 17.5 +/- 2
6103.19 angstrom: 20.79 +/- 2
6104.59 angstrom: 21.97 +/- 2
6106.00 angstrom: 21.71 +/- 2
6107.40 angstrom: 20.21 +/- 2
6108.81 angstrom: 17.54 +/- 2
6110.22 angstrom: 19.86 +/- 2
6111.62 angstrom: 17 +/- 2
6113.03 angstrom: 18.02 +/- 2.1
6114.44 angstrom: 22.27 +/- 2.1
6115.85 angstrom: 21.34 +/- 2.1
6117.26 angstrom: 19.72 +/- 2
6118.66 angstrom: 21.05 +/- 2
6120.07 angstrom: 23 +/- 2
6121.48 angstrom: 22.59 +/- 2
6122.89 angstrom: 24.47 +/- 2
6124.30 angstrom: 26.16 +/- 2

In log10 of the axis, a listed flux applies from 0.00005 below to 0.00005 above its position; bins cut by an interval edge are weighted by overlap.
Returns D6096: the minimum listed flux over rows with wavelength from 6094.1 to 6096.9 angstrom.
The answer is 18.31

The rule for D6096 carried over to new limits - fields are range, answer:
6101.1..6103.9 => 17.5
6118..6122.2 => 21.05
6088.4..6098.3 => 16.38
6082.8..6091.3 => 14.8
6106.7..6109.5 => 17.54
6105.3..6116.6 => 17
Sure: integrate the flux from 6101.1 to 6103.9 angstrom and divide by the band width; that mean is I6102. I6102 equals 19.2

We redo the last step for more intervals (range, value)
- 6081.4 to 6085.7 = 15.4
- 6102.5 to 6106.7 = 21.5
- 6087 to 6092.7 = 18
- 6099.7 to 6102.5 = 17.5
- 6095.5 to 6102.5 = 19.1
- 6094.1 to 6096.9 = 19.4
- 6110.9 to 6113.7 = 17.6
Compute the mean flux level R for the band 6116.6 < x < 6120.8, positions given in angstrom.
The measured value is 21.3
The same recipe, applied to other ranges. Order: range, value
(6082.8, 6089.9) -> 16.2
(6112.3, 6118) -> 20.3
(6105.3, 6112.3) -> 19.3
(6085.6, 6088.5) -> 17.4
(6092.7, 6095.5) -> 20.2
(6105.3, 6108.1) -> 21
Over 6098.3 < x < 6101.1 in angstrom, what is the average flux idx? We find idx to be 19.9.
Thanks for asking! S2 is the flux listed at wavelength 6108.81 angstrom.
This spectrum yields 17.54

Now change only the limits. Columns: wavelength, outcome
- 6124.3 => 26.16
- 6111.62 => 17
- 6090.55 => 20.28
